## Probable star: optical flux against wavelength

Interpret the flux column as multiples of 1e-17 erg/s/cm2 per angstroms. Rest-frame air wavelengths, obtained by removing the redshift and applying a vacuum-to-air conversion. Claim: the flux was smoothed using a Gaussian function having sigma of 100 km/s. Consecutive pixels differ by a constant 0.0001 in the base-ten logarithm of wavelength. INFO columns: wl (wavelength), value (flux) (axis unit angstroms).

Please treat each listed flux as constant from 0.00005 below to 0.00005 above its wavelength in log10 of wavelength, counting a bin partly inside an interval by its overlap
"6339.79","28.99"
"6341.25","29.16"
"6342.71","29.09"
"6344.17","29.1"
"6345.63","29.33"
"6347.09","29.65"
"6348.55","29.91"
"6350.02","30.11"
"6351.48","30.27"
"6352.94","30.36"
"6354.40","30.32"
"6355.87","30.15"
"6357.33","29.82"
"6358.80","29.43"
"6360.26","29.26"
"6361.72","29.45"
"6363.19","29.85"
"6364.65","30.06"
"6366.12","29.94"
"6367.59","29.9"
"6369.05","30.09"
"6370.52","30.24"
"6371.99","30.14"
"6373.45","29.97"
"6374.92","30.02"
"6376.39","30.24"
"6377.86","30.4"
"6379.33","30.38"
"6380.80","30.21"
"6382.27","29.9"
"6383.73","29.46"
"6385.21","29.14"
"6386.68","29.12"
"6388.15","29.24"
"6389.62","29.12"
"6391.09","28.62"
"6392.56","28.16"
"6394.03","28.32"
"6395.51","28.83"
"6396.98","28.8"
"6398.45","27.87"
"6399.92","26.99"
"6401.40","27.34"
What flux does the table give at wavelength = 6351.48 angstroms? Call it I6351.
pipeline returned 30.27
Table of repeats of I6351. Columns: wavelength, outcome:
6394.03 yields 28.32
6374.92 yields 30.02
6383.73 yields 29.46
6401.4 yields 27.34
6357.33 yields 29.82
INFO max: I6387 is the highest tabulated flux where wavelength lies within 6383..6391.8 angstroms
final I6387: 29.46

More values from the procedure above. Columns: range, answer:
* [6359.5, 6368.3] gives 30.06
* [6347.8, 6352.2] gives 30.27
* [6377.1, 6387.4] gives 30.4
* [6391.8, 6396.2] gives 28.83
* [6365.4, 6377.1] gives 30.24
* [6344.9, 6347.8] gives 29.65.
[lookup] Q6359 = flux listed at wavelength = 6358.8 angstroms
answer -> 29.43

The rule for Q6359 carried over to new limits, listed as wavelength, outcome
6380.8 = 30.21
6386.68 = 29.12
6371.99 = 30.14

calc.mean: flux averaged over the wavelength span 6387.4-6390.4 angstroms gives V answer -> 29.2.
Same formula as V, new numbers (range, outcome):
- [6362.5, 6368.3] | 29.9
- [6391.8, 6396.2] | 28.4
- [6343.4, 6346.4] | 29.2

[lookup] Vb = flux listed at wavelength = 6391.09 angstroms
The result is 28.62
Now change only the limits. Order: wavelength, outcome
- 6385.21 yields 29.14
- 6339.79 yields 28.99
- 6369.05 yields 30.09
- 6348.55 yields 29.91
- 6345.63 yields 29.33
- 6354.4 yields 30.32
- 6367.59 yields 29.9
